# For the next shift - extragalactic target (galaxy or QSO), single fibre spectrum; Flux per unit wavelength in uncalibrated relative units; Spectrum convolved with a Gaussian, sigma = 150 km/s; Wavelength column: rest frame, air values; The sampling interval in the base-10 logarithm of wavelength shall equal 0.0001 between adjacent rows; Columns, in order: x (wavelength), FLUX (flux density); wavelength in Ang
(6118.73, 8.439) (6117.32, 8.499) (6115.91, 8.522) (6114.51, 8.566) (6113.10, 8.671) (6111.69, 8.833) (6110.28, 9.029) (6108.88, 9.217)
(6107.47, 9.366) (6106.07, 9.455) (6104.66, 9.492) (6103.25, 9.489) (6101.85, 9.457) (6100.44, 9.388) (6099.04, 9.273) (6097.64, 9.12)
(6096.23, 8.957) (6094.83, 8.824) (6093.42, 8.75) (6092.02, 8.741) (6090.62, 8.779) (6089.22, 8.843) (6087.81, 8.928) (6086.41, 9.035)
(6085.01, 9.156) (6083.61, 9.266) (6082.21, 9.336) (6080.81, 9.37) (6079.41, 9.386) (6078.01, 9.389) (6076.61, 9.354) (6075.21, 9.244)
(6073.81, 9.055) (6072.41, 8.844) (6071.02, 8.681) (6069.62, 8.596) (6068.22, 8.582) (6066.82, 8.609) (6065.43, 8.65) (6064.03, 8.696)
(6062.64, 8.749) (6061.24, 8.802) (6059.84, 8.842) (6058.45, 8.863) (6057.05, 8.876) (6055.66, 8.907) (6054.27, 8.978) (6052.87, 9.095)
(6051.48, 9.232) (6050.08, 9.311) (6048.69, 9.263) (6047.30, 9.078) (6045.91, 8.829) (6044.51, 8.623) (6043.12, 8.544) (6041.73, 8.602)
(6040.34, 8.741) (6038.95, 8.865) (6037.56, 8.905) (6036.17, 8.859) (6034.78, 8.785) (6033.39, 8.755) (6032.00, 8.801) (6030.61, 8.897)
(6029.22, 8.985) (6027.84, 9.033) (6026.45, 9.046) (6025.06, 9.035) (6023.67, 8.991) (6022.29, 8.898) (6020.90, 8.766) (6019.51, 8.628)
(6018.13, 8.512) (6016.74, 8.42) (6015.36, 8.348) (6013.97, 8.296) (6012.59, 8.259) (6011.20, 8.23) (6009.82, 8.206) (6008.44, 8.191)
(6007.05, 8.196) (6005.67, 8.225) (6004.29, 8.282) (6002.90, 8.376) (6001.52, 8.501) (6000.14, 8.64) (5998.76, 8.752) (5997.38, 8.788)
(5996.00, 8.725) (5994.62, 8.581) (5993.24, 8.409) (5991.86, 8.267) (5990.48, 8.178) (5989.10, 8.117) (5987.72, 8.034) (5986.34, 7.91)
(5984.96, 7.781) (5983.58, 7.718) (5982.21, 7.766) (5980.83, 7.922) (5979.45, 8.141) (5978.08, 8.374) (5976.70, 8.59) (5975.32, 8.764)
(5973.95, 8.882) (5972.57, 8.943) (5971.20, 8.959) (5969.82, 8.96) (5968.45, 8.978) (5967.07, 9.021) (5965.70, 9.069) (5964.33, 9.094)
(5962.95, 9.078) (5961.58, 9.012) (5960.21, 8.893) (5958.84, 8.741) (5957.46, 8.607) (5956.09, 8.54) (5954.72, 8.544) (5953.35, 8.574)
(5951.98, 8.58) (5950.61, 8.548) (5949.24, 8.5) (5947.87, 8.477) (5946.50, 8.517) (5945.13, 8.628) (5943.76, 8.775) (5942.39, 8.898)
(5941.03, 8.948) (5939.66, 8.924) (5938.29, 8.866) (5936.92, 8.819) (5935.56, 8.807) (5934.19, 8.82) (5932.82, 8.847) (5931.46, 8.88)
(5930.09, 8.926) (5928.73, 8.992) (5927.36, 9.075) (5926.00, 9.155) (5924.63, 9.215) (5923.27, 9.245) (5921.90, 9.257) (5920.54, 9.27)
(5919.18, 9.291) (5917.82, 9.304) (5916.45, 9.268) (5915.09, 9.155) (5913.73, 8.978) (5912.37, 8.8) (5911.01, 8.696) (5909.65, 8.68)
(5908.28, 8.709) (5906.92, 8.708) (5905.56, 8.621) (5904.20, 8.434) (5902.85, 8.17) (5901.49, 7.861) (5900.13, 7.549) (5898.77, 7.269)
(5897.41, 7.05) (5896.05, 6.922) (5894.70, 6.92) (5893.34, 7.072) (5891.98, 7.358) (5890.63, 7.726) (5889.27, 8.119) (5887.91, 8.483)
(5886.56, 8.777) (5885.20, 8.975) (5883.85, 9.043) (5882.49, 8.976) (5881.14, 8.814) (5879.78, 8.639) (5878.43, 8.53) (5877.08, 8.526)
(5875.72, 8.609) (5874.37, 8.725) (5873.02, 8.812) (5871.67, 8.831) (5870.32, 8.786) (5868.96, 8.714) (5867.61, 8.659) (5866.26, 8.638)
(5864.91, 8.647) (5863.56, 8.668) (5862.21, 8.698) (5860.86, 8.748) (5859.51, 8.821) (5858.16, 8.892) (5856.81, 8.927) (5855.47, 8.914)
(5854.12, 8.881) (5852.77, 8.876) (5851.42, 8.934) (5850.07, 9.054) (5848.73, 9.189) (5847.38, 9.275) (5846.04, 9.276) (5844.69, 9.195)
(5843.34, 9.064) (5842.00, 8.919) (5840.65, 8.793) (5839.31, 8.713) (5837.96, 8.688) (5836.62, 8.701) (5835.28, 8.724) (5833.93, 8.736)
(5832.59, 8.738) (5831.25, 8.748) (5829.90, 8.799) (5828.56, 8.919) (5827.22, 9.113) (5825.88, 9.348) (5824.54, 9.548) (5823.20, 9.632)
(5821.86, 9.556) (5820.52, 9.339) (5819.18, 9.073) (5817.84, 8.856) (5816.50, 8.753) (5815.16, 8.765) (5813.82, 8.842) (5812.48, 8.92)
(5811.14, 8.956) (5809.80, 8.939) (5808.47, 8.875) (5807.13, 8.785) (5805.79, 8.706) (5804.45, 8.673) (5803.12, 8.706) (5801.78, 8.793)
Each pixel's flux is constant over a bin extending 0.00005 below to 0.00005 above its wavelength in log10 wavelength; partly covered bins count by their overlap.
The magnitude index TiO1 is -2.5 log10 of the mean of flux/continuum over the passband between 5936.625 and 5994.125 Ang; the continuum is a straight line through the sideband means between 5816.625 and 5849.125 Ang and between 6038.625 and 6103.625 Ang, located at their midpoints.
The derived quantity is 0.053 mag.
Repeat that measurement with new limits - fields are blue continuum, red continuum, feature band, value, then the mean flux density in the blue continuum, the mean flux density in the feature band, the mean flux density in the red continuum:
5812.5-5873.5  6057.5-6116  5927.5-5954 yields 0.02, 8.93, 8.76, 9.01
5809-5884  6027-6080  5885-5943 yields 0.04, 8.9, 8.55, 8.9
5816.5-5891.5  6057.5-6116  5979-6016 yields 0.09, 8.86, 8.25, 9.01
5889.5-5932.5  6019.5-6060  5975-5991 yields 0.08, 8.47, 8.09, 8.91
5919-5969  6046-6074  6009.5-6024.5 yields 0.05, 8.87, 8.52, 8.88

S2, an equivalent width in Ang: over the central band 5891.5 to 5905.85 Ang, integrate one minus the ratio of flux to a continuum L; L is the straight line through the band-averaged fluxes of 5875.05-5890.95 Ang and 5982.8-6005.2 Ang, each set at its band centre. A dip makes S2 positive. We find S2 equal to 1.7 Ang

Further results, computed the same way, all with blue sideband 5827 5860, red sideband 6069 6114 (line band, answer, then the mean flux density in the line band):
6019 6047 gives 0.7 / 8.83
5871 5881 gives 0.3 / 8.68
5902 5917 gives 0.4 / 8.74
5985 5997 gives 1.0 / 8.26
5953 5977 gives 0.4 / 8.86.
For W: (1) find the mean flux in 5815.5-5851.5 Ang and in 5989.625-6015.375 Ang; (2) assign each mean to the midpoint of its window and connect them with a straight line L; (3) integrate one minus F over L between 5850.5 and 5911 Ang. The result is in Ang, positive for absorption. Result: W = 2.9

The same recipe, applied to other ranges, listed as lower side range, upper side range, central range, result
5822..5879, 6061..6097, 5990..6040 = 1.83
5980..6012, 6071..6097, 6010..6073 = -0.82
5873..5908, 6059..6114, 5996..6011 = 0.42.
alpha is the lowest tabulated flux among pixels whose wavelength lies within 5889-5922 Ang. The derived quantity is 6.92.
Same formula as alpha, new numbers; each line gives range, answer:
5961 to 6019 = 7.718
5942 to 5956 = 8.477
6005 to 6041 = 8.191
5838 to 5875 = 8.638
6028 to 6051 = 8.544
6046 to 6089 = 8.582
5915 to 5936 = 8.807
